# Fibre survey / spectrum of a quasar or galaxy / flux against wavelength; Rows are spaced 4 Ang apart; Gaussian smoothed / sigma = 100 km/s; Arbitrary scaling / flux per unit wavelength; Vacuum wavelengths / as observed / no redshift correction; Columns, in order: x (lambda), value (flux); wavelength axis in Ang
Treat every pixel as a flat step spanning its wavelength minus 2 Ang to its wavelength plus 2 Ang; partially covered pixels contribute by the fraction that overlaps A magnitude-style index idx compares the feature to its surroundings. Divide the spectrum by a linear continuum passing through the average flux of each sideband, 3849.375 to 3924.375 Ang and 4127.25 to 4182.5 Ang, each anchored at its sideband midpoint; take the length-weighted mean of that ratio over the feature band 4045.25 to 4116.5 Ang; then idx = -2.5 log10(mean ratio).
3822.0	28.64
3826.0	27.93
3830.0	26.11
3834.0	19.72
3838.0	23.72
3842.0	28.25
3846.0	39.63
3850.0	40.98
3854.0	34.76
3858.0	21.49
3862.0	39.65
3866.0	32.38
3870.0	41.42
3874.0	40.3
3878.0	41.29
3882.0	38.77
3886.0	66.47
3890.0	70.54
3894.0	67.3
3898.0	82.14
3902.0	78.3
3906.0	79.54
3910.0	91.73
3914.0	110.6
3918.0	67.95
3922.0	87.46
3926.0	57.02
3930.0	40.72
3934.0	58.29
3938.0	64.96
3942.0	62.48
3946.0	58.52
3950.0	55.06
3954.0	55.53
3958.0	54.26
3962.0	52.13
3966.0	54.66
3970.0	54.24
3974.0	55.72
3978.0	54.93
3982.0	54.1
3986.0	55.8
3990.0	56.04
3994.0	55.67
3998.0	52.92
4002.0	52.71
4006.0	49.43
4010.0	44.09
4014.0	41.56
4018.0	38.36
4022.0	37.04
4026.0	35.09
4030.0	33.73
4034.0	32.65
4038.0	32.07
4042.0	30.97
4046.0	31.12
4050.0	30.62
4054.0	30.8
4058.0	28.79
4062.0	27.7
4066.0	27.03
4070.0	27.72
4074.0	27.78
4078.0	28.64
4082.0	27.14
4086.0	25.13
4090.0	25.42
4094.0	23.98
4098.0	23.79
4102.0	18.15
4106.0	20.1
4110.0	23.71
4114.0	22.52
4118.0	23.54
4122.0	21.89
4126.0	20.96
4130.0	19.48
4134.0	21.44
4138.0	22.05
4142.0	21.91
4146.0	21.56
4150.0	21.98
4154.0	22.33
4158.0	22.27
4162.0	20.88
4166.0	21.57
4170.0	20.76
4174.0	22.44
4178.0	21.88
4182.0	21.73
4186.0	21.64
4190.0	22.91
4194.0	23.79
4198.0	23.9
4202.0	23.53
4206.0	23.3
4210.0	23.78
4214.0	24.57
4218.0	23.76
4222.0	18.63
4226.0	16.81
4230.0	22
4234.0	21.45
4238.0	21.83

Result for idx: 0.23 mag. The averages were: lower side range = 60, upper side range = 21.6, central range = 26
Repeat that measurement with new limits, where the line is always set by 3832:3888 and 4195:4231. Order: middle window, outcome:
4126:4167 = 0.16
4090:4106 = 0.21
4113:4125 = 0.16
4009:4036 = -0.24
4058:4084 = 0.01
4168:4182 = 0.10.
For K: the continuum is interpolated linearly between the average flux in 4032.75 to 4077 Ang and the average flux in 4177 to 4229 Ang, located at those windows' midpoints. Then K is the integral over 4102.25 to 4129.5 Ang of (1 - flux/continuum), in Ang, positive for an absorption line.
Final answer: 5.0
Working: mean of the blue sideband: 29.7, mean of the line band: 21.7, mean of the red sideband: 22.3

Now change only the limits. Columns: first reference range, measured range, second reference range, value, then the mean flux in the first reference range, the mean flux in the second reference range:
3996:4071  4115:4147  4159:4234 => 7.02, 36.1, 22.1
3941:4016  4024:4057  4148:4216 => 9.04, 53.6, 22.5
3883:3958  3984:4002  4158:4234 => 0.54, 68.9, 22.1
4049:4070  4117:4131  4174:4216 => 2.48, 28.8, 23.1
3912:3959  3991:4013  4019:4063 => -3.26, 64.6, 32.1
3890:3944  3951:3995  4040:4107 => 1.03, 72.9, 26.9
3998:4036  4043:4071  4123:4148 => 4.25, 41.2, 21.3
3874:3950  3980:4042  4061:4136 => 0.38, 66.9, 24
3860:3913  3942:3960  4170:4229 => -1.43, 60.2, 22.3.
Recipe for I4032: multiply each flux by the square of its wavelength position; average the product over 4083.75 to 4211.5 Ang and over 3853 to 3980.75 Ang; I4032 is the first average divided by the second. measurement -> 0.4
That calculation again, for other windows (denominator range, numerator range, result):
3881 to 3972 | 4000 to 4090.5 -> 0.54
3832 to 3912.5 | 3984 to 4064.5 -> 0.86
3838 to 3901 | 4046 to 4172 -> 0.59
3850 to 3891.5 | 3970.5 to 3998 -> 1.38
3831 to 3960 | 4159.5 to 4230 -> 0.47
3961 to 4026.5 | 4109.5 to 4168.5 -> 0.47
